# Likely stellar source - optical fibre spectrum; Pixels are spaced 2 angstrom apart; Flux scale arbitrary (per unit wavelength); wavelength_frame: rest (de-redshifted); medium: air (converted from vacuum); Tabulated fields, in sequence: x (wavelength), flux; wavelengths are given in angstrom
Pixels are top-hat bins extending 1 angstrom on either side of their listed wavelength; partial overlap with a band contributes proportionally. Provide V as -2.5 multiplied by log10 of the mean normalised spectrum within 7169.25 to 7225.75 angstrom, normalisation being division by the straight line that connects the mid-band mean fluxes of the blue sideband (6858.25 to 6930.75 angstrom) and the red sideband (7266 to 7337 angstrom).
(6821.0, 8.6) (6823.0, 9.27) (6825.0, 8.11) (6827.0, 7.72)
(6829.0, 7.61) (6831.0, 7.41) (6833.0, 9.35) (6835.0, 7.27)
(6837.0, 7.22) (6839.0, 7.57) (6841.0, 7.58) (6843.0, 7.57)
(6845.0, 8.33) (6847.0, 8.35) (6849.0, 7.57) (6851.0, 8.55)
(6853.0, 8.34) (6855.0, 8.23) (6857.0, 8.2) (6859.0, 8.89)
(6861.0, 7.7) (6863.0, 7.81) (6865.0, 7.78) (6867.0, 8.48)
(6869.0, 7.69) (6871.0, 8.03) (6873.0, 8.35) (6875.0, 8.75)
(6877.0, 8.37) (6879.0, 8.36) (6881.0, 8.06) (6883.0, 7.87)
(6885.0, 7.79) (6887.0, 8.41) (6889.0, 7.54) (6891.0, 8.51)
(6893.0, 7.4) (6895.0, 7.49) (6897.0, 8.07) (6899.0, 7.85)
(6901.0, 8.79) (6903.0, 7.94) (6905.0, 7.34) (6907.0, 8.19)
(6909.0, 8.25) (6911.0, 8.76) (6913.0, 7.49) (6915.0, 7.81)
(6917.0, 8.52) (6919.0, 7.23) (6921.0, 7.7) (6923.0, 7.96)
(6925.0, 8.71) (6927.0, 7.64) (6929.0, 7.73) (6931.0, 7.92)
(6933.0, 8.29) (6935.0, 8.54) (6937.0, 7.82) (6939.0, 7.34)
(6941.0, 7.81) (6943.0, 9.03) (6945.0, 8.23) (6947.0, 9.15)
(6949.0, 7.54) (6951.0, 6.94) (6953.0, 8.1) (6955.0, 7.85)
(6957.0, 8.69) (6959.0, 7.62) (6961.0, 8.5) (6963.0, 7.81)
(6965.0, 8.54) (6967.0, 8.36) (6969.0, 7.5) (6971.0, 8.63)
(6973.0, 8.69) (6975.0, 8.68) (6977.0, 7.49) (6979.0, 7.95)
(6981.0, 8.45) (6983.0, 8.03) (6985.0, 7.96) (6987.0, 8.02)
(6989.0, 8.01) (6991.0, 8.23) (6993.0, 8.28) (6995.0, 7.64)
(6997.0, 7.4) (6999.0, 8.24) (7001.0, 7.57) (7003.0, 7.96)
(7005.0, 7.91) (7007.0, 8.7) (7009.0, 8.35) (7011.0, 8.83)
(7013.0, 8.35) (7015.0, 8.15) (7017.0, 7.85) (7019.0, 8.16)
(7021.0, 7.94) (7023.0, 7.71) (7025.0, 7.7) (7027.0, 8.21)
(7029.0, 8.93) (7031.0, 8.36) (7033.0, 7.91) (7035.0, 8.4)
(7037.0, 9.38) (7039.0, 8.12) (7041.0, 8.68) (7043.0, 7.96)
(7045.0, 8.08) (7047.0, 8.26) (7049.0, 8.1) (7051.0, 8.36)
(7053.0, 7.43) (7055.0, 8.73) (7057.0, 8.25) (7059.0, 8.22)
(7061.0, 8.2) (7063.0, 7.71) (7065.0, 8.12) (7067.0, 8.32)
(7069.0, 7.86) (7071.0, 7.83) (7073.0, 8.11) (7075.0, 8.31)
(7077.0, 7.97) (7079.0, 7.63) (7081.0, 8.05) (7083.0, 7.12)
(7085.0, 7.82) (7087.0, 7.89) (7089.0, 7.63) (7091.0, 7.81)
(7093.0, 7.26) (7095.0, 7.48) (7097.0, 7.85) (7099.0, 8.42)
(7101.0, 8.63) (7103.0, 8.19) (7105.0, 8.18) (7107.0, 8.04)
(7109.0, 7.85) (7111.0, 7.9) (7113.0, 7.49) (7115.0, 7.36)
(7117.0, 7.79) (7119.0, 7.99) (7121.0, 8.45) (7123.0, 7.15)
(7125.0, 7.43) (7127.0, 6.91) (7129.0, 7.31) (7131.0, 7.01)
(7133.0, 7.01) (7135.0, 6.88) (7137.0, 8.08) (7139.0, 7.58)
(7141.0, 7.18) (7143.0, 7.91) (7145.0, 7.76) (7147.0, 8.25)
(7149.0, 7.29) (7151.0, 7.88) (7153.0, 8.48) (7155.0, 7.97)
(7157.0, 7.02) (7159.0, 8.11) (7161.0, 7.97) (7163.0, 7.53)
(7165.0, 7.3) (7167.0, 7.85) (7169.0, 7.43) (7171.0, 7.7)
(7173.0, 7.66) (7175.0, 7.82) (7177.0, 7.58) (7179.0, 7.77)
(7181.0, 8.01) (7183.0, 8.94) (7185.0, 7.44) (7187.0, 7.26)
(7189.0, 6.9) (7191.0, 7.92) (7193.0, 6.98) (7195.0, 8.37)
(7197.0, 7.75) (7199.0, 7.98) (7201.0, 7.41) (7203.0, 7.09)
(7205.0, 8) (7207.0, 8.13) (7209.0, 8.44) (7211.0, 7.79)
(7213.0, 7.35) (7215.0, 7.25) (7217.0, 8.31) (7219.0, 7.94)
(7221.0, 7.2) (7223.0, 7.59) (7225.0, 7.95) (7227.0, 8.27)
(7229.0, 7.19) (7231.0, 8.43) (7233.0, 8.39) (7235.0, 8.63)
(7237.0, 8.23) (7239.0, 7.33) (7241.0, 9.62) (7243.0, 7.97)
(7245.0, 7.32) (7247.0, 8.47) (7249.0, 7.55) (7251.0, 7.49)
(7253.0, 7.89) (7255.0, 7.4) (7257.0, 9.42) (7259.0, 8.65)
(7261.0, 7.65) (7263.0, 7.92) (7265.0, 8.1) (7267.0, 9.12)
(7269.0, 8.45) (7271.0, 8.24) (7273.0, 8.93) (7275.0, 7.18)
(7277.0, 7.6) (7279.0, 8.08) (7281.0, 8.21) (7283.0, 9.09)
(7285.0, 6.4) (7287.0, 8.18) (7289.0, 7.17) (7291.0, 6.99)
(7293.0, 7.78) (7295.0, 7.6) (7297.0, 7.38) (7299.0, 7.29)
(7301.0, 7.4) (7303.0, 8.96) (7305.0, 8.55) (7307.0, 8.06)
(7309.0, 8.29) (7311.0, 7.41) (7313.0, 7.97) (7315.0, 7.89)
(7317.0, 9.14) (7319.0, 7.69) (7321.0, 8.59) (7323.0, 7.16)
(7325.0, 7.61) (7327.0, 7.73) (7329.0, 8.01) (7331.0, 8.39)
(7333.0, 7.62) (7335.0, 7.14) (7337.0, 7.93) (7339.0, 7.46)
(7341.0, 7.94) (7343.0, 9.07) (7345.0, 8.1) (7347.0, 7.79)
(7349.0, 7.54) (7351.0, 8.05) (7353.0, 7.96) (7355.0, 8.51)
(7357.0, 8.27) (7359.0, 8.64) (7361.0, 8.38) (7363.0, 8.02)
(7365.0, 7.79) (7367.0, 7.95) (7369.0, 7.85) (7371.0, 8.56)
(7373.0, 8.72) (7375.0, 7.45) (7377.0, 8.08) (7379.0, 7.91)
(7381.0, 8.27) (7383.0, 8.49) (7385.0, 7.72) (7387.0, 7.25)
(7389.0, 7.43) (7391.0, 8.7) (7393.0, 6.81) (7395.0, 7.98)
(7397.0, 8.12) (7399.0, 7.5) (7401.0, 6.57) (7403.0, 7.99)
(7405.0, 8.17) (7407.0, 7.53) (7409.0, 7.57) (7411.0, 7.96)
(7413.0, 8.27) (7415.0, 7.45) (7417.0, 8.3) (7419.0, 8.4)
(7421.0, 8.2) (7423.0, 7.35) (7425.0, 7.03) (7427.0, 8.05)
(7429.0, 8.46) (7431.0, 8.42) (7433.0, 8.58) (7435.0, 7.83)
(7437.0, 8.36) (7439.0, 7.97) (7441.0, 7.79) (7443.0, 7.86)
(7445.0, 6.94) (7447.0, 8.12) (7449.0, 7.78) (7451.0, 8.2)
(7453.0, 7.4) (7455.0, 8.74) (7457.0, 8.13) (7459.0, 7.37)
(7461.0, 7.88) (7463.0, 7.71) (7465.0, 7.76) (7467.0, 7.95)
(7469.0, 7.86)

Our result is 0.031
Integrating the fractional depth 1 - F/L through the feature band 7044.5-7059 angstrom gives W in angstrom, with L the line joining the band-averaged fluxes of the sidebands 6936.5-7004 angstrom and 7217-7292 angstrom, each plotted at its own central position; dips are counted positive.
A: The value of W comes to -0.2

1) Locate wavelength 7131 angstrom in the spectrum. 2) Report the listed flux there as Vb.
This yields 7.01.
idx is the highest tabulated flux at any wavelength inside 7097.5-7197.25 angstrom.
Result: 8.94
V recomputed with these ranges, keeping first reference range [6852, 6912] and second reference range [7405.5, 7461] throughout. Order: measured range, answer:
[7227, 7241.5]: -0.03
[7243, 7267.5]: -0.01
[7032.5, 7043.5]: -0.05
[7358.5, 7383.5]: -0.03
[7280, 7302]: 0.05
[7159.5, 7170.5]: 0.05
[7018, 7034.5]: -0.01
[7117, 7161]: 0.06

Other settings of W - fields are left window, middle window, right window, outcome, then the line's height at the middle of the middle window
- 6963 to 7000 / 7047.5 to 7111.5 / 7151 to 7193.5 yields -0.62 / 7.9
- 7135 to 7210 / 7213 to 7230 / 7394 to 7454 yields 0.16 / 7.76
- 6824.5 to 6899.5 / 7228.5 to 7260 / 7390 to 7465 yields -0.88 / 7.92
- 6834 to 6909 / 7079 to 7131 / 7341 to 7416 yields 1.58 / 7.99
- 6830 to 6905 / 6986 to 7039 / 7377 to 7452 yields -1.13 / 7.99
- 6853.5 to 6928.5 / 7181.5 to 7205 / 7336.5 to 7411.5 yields 0.95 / 7.99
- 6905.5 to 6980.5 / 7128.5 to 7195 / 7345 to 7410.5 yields 2.98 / 8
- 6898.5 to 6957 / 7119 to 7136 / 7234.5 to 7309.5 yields 1.50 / 8.02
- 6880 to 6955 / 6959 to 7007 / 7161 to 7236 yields -0.86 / 7.94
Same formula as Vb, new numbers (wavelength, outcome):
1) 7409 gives 7.57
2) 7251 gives 7.49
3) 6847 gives 8.35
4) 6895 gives 7.49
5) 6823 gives 9.27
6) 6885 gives 7.79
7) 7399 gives 7.5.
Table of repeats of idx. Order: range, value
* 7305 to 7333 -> 9.14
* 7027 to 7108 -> 9.38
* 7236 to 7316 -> 9.62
